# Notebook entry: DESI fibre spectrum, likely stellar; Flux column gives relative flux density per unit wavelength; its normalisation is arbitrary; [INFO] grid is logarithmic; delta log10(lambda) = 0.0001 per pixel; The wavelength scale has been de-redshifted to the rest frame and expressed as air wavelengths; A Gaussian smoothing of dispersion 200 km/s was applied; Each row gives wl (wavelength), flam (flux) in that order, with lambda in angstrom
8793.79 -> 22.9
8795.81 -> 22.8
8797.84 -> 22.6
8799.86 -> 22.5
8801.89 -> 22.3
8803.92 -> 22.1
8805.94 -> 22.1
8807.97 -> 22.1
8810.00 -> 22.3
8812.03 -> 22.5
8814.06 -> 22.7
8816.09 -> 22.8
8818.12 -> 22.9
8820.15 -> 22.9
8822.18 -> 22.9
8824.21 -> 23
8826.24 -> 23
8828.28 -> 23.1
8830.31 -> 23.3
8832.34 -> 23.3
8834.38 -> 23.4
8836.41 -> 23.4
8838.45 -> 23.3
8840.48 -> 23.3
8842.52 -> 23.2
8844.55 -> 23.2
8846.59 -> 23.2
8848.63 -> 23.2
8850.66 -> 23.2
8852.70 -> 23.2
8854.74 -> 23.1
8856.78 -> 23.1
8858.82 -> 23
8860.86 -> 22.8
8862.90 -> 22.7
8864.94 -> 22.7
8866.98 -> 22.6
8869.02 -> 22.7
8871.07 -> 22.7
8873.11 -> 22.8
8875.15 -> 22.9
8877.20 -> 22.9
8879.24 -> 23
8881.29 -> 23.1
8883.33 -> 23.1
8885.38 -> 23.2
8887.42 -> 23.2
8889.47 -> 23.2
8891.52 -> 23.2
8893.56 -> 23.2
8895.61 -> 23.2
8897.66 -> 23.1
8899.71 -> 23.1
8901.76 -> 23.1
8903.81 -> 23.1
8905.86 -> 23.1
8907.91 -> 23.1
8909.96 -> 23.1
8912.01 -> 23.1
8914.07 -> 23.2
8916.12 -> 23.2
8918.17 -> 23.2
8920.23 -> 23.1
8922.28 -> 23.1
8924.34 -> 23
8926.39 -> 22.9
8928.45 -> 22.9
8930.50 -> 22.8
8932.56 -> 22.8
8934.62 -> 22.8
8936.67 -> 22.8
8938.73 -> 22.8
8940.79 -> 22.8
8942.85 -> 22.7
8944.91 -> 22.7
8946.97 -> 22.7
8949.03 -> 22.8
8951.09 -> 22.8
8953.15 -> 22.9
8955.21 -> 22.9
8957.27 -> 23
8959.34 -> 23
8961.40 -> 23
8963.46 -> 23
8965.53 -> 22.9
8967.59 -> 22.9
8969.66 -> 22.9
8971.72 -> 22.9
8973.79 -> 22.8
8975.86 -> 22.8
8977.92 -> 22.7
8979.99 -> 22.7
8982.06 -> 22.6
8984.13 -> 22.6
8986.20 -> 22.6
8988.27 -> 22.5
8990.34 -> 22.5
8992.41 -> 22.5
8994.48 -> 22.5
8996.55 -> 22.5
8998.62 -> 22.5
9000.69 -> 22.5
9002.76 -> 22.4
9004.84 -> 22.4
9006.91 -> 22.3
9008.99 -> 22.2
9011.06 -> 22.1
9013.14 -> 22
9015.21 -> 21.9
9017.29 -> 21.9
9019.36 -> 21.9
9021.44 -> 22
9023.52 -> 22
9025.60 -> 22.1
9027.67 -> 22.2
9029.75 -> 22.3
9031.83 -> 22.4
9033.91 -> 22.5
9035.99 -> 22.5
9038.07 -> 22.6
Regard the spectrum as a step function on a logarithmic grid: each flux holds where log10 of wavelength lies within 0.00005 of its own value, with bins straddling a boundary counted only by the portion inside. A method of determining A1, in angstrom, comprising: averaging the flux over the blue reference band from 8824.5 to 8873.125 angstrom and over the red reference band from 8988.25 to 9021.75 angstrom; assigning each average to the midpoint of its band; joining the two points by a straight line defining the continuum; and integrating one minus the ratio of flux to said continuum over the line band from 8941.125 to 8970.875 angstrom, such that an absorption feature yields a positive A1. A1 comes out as -0.5 angstrom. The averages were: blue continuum 23.1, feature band 22.9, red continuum 22.3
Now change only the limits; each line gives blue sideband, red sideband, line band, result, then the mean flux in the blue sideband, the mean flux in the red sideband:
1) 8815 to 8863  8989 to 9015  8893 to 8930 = -0.52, 23.1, 22.4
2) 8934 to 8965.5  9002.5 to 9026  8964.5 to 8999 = -0.31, 22.9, 22.1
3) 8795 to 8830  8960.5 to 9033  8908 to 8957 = -0.88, 22.6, 22.5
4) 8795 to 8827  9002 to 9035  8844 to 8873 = -0.59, 22.6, 22.2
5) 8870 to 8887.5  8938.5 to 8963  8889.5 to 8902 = -0.12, 23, 22.8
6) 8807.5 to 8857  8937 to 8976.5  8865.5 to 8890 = 0.03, 23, 22.9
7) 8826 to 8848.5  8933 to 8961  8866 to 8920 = -0.05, 23.2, 22.8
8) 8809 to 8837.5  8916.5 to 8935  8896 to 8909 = -0.08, 23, 23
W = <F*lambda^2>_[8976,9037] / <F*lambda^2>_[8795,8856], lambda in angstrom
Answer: 1.02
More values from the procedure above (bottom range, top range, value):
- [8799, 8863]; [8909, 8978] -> 1.03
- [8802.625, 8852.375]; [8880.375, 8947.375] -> 1.02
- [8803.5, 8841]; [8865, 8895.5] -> 1.02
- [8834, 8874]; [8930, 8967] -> 1.01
